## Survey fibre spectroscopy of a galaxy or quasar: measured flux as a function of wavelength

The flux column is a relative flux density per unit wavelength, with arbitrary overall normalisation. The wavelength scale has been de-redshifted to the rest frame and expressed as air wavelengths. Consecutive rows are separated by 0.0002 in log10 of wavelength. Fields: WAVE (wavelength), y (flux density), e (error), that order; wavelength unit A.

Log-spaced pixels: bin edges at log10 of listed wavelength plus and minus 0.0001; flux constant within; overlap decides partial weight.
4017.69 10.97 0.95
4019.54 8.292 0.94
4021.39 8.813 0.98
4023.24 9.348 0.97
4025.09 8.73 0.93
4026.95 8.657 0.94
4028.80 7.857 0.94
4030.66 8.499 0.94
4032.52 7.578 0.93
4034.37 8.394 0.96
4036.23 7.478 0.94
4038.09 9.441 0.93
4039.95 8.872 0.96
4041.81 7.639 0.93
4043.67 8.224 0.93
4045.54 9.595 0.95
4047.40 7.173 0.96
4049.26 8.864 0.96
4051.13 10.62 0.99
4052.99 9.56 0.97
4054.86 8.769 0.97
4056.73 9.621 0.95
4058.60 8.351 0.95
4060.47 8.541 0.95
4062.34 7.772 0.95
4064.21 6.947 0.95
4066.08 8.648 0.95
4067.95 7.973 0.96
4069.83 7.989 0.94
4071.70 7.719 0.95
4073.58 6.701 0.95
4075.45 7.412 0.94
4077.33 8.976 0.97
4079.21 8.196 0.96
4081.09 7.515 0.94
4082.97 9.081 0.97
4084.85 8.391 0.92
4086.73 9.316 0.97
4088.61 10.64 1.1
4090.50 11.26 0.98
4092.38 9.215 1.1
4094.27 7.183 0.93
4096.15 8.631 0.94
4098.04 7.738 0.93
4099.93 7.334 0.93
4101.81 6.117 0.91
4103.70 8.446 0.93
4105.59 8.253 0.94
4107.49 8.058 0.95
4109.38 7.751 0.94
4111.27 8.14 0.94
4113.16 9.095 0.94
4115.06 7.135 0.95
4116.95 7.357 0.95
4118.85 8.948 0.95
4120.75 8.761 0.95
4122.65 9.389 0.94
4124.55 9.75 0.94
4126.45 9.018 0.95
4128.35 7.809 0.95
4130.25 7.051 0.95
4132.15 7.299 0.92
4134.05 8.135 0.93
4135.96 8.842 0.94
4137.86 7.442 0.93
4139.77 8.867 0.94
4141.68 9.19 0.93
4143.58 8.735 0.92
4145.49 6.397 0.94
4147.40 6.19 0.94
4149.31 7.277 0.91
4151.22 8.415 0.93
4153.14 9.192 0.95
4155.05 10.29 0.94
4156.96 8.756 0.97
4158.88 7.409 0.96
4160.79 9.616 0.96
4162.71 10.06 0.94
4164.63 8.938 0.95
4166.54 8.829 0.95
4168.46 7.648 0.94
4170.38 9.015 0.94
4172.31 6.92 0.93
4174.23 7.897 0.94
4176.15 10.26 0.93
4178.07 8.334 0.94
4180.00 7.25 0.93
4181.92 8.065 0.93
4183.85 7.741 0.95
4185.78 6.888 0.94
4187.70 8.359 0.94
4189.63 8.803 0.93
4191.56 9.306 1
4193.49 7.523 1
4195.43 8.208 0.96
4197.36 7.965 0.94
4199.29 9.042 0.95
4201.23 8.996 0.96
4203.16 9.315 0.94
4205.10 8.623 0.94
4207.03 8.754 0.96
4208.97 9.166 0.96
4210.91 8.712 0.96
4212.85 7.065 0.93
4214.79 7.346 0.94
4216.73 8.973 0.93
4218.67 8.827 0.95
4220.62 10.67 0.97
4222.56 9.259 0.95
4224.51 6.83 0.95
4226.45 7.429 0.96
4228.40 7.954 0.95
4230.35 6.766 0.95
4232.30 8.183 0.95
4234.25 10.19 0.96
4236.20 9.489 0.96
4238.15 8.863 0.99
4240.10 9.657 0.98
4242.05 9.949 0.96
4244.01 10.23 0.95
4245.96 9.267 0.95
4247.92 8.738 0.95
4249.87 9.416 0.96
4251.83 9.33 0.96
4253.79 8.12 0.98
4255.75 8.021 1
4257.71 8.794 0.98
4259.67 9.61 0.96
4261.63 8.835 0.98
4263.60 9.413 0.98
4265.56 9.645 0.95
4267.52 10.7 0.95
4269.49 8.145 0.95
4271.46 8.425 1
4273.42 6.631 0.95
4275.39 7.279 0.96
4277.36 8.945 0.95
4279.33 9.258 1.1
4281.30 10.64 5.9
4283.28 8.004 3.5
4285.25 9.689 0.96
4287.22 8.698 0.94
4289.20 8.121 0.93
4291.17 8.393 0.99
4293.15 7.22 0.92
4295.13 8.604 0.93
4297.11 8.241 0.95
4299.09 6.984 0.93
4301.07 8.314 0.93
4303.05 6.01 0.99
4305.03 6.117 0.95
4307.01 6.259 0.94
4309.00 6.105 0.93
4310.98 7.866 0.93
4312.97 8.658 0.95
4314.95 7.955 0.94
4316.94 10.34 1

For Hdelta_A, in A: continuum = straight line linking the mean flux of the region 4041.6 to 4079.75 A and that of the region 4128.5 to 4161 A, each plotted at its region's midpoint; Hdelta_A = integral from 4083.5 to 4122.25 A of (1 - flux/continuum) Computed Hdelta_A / -0.73 A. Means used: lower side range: 8.36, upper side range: 8.14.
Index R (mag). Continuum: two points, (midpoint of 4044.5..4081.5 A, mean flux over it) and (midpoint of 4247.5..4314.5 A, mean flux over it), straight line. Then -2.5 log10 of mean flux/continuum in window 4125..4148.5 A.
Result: 0.052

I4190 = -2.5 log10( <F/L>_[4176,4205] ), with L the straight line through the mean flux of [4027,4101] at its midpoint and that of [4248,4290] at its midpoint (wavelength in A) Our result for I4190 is 0.04 mag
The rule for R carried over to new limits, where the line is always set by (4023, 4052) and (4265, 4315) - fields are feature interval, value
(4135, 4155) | 0.03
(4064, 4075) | 0.10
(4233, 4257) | -0.13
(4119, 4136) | -0.01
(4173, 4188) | 0.03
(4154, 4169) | -0.08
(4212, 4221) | -0.03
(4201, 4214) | -0.05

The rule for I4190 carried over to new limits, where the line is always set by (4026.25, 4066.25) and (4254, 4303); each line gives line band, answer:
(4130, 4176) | 0.026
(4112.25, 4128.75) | -0.011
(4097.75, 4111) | 0.110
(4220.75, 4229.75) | 0.059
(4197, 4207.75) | -0.038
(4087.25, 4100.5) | -0.050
